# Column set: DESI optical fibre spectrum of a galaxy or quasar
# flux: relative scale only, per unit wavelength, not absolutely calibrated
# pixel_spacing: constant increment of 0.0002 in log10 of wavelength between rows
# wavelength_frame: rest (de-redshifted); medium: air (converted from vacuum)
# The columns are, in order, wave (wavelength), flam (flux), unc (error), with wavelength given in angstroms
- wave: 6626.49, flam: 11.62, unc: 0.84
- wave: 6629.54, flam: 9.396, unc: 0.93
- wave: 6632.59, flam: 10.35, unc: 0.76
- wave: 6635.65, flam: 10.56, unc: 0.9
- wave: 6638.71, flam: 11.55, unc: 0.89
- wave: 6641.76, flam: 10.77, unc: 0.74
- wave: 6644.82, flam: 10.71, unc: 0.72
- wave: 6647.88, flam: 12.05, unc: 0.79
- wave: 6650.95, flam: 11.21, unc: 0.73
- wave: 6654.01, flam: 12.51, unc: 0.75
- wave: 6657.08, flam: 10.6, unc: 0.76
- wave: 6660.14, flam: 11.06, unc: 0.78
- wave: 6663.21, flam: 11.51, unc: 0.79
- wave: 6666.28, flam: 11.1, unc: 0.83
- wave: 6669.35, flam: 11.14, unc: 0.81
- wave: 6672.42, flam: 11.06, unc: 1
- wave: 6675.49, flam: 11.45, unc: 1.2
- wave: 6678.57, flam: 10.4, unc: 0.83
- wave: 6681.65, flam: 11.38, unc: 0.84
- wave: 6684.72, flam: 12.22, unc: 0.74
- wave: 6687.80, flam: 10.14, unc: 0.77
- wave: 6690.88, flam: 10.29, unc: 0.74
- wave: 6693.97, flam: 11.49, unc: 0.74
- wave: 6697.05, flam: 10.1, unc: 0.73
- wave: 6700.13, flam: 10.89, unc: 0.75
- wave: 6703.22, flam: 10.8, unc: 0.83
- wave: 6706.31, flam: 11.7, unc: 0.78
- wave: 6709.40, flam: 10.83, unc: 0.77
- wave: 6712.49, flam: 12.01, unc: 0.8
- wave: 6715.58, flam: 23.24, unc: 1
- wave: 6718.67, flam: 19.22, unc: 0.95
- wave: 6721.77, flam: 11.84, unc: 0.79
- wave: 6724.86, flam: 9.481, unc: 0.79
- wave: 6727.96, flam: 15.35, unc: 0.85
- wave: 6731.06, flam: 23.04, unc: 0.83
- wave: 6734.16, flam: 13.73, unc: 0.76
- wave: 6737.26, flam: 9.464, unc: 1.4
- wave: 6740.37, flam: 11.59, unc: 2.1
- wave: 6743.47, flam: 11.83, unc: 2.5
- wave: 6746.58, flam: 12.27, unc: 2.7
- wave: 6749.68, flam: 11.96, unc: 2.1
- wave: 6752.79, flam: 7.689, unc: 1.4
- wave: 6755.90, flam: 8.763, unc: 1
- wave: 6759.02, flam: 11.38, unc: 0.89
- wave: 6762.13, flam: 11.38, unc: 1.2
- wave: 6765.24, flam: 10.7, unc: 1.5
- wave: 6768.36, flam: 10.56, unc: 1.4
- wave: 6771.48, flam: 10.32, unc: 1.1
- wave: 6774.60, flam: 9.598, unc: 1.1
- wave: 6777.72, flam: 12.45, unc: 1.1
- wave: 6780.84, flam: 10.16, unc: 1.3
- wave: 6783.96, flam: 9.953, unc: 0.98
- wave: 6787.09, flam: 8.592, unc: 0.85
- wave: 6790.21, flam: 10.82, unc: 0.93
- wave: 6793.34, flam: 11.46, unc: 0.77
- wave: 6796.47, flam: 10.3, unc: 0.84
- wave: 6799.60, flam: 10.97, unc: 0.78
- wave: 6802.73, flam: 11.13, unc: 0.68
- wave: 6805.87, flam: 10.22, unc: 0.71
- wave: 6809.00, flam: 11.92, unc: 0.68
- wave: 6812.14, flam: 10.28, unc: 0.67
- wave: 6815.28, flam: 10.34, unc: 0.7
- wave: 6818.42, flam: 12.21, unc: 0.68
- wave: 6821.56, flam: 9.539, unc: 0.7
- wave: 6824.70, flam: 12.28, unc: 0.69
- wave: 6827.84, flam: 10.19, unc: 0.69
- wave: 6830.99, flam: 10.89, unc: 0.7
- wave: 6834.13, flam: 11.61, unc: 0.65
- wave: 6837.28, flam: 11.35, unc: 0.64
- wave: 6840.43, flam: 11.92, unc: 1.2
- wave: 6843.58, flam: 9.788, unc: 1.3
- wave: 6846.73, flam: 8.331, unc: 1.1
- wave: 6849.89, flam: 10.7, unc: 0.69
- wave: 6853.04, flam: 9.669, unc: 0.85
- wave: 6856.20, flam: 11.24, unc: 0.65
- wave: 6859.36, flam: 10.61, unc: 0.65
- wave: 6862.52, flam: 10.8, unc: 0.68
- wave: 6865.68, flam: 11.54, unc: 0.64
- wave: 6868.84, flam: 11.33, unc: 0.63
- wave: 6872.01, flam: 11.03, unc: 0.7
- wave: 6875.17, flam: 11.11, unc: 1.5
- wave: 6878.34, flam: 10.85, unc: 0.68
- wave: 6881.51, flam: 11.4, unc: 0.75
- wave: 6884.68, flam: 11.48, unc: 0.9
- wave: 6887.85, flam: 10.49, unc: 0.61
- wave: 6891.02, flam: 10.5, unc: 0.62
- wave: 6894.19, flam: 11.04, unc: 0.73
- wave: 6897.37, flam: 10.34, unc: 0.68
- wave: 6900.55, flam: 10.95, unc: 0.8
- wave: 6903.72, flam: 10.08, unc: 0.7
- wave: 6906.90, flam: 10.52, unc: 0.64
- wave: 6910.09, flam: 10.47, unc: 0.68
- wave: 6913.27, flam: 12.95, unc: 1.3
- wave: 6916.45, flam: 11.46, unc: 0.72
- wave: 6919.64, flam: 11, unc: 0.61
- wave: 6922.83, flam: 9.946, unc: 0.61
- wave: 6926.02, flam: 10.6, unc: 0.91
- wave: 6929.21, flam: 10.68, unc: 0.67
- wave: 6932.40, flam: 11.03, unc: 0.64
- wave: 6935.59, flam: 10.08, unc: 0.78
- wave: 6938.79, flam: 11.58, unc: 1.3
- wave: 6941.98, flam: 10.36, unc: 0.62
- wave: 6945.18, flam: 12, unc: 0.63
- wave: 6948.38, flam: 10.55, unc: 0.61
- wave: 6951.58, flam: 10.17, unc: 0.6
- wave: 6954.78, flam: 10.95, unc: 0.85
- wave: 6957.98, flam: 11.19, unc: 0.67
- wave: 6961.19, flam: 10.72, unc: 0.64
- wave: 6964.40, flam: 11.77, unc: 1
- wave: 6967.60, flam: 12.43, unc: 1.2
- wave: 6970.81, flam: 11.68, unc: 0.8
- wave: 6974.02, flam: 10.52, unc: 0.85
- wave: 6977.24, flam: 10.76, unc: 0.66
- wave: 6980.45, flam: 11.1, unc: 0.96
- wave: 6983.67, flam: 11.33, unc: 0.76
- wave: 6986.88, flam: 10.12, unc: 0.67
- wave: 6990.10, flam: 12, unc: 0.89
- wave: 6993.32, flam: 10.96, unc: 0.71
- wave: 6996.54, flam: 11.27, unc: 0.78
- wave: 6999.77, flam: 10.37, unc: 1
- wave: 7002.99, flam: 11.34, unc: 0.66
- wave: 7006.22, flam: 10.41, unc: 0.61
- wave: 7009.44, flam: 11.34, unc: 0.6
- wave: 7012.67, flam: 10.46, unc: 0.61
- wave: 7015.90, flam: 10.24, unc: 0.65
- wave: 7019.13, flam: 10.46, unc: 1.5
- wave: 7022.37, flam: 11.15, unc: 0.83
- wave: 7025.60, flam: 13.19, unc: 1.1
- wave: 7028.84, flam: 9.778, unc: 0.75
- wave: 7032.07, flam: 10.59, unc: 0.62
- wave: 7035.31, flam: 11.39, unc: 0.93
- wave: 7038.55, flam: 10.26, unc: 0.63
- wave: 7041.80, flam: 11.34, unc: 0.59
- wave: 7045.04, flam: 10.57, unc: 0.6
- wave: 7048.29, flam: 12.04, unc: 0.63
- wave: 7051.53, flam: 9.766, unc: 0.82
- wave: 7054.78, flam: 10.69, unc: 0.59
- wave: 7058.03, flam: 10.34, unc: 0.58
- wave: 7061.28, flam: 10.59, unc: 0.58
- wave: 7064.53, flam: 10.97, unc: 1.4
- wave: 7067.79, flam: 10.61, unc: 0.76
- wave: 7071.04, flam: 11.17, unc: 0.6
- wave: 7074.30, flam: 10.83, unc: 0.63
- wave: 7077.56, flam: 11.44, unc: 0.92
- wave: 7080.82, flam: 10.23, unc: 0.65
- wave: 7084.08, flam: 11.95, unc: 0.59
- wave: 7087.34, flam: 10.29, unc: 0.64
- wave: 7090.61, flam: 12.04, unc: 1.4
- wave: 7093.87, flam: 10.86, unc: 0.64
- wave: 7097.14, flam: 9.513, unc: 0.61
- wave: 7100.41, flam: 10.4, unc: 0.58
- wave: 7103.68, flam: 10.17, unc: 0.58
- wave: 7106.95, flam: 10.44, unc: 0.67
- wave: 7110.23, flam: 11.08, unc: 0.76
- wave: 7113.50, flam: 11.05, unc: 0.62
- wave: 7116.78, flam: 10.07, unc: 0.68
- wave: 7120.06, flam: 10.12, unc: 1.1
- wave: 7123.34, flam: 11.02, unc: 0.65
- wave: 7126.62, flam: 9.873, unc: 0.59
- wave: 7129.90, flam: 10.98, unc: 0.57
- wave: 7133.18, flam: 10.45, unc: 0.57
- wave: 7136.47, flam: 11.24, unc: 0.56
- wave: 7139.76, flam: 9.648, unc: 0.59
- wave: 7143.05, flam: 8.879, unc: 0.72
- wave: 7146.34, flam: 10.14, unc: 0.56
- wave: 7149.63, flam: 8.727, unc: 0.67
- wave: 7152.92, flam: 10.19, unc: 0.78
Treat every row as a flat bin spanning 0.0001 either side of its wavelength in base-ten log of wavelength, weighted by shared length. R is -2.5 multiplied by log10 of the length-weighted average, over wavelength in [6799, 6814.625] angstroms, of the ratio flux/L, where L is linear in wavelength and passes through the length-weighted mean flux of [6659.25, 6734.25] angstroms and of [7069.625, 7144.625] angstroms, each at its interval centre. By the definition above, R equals 0.11 mag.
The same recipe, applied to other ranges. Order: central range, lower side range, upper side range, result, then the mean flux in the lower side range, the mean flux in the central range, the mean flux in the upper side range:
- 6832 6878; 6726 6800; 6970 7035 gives 0.044 mag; 11.4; 10.8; 11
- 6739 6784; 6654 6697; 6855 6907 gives 0.028 mag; 11.1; 10.7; 10.9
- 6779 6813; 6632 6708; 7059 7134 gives 0.043 mag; 11.1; 10.5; 10.7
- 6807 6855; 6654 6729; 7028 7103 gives 0.082 mag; 12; 10.7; 10.8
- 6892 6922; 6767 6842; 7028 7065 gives -0.018 mag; 10.8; 10.9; 10.7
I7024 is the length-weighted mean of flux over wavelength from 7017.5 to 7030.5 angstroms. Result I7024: 11.1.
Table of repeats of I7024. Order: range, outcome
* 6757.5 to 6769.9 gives 11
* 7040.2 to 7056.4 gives 10.9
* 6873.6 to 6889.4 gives 11.1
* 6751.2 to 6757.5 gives 8.25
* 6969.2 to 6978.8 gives 11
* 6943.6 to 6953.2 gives 10.9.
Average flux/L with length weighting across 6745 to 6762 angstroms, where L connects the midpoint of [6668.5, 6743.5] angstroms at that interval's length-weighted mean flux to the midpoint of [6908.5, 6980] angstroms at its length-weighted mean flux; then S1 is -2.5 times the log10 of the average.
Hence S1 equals 0.17 mag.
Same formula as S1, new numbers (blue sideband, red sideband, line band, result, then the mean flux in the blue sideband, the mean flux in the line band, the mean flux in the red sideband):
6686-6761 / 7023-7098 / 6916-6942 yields 0.08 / 12.5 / 10.7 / 10.9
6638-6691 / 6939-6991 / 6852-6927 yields 0.02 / 11.2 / 10.9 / 11.1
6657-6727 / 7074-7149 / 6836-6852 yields 0.11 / 12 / 10.4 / 10.5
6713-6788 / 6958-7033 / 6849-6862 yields 0.12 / 12.3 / 10.6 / 11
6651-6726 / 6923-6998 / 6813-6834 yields 0.05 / 11.9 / 10.9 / 11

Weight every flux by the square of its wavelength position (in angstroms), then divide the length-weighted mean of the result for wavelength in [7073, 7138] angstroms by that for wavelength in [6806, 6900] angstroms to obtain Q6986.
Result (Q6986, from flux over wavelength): 1.06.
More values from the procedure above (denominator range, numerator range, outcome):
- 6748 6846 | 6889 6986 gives 1.07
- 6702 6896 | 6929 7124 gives 1.02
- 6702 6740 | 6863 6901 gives 0.81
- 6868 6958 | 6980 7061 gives 1.03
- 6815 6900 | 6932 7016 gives 1.05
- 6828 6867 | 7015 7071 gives 1.07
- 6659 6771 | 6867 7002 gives 0.97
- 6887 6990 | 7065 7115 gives 1.03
